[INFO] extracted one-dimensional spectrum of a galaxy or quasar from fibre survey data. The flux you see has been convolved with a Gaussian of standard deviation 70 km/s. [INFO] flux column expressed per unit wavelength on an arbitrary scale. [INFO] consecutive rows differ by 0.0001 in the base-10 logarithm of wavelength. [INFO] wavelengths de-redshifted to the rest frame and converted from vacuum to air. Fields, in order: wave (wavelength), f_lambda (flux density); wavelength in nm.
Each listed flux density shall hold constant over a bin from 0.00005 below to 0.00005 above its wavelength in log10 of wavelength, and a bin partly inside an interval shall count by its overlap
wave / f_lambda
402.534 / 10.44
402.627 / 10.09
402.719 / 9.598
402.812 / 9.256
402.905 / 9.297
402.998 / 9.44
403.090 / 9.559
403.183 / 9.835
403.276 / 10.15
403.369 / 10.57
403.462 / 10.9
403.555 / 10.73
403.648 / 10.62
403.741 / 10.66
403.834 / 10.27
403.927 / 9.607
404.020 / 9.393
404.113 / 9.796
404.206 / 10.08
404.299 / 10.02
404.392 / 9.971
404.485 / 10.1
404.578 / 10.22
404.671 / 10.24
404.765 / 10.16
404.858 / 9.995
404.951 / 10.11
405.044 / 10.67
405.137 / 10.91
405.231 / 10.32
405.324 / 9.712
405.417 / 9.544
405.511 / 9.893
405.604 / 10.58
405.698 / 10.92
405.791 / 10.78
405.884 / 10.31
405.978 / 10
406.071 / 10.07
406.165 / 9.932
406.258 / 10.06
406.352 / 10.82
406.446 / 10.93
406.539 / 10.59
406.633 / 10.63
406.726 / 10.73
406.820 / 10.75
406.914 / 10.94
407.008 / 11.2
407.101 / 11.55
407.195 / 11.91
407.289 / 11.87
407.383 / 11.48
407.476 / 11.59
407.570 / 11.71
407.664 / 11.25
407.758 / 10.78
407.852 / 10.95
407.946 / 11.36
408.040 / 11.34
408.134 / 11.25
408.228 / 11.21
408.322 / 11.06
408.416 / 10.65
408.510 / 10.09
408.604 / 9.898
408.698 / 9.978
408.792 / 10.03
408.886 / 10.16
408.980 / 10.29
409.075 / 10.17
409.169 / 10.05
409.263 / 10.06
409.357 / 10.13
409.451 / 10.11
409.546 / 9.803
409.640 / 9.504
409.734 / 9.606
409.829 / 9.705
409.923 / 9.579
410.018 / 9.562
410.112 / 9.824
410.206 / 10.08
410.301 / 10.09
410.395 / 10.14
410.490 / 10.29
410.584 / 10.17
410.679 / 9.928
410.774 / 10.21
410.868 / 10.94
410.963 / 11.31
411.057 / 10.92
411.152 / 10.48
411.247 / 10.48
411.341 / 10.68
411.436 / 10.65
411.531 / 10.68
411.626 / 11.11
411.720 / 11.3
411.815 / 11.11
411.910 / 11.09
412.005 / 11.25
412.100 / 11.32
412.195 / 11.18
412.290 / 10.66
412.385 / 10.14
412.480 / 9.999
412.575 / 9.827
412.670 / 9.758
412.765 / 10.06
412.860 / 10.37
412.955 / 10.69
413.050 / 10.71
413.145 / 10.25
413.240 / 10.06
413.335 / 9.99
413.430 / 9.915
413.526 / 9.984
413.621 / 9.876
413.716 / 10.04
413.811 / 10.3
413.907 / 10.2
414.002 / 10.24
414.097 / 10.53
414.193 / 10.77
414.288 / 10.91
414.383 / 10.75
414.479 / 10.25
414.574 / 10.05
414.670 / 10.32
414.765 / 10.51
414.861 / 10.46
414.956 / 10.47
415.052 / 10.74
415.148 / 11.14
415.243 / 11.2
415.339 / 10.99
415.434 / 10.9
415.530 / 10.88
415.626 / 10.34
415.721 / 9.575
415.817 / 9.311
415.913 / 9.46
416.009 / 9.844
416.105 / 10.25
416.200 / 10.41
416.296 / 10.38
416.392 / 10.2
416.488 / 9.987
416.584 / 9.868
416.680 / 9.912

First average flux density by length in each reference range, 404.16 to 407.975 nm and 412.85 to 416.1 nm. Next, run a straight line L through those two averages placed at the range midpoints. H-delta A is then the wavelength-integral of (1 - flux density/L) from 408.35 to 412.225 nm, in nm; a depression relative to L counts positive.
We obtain 0.048 nm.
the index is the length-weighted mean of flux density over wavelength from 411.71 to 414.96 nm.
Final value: 10.4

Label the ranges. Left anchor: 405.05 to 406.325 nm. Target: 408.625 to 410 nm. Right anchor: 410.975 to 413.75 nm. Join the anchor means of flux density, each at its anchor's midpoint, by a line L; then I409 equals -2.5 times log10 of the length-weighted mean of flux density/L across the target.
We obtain 0.05 mag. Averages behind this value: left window 10.3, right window 10.5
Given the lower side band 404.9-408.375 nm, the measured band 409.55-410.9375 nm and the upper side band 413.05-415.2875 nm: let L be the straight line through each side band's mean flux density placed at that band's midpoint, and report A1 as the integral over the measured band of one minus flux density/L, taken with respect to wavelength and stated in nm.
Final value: 0.08 nm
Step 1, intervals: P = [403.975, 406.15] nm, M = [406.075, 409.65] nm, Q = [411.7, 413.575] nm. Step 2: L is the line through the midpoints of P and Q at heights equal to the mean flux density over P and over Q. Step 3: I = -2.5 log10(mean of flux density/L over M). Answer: -0.04 mag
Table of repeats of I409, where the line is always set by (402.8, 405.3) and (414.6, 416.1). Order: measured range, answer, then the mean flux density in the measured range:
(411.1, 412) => -0.06 mag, 10.9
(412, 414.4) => 0.00 mag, 10.4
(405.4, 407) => -0.03 mag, 10.5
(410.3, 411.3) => -0.02 mag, 10.5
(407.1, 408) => -0.12 mag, 11.4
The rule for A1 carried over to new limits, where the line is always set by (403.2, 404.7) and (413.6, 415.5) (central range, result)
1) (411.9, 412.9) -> -0.002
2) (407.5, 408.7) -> -0.069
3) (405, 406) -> -0.008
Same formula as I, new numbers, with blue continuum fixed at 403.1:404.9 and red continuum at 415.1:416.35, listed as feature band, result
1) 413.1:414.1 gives 0.02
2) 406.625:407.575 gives -0.11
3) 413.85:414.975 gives -0.01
